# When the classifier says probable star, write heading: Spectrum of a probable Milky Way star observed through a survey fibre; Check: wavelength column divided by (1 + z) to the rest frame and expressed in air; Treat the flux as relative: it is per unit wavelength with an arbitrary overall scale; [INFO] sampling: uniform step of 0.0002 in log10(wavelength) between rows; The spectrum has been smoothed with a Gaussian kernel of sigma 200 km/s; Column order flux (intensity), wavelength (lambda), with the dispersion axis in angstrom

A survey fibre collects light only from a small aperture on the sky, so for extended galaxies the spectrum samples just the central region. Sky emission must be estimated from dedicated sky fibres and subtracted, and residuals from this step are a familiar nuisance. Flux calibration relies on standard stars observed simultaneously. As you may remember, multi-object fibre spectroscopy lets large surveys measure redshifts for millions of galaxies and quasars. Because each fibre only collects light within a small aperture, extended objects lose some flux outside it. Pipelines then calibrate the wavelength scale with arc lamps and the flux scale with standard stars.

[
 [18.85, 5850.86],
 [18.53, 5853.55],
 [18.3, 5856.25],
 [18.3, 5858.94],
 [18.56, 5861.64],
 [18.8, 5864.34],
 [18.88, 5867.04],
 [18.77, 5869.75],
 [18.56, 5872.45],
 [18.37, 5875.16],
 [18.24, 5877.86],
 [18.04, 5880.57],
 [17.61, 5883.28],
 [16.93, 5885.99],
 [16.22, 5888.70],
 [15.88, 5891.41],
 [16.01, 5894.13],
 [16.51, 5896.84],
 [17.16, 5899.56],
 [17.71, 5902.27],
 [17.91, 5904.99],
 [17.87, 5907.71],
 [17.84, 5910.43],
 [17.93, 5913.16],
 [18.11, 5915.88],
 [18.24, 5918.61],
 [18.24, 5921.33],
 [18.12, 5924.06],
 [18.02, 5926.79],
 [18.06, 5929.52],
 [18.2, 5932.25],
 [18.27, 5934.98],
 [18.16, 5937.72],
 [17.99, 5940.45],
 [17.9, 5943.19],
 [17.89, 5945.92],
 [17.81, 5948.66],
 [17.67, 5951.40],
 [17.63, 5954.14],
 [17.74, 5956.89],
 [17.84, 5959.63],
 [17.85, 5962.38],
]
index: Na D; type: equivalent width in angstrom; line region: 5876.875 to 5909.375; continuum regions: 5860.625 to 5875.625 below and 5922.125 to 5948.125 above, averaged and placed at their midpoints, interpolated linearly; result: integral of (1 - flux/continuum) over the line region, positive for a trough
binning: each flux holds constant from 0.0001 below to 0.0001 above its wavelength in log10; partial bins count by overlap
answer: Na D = 2.2 angstrom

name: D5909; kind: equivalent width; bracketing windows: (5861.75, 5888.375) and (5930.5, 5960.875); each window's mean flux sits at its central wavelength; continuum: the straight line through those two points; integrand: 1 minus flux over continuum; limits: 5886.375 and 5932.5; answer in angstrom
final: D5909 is 1.4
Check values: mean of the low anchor 18.2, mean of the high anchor 17.9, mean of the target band 17.5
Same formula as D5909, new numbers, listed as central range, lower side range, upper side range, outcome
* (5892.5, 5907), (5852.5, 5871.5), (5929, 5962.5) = 0.96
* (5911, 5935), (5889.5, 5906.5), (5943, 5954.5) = -1.11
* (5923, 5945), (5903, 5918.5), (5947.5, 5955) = -0.35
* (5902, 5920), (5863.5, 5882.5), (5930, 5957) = 0.23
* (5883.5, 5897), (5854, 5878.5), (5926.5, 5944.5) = 1.46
